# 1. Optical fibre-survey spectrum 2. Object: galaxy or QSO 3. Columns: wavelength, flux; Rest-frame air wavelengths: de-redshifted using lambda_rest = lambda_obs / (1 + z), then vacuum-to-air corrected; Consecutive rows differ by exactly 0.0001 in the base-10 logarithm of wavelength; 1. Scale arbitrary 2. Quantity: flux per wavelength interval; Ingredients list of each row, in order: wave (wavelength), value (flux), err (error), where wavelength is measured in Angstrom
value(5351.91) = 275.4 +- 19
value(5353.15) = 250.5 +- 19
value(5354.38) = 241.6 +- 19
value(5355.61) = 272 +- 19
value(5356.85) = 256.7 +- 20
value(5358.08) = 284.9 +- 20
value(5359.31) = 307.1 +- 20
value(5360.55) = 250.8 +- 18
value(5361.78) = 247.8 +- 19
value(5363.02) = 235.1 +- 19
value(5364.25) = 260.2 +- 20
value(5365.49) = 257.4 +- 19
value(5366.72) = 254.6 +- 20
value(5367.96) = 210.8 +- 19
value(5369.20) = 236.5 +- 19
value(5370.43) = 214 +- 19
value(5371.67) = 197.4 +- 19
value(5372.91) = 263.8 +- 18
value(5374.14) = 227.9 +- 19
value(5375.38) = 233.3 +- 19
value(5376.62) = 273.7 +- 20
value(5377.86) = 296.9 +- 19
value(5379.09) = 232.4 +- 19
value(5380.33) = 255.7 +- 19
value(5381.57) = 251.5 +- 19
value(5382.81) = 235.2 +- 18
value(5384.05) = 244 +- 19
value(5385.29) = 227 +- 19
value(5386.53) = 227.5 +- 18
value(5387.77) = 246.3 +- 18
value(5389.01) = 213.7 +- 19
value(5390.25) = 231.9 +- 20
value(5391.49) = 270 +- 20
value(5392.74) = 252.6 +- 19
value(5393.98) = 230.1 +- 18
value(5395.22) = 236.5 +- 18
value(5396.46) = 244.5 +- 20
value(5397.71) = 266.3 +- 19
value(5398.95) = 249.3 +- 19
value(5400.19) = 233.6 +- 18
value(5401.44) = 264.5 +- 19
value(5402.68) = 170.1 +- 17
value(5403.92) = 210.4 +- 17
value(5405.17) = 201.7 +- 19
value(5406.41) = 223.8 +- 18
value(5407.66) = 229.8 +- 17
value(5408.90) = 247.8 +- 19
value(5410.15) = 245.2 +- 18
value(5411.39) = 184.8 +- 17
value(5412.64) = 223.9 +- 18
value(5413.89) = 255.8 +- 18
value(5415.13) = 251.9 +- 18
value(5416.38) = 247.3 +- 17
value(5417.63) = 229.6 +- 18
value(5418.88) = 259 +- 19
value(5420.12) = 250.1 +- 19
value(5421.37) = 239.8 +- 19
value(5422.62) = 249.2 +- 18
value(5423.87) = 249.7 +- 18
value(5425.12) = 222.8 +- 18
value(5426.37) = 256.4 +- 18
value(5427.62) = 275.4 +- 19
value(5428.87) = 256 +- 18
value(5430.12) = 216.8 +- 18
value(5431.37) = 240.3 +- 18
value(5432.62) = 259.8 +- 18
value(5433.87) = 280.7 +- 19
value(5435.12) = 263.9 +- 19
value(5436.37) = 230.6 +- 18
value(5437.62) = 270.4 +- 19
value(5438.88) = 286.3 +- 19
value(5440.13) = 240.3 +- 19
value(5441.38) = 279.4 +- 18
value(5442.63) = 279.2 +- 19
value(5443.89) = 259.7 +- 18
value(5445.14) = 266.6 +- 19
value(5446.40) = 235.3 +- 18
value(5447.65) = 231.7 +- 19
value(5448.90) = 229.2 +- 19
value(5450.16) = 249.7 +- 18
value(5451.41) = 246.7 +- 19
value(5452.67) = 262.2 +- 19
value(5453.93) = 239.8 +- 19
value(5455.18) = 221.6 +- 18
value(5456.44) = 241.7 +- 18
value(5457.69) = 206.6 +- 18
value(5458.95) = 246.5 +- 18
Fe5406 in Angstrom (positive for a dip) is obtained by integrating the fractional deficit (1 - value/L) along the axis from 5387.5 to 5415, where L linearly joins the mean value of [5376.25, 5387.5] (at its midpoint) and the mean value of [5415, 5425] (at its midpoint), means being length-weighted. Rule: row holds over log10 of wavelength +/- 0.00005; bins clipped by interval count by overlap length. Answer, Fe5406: 1.5 Angstrom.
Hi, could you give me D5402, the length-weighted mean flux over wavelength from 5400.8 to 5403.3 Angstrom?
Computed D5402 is 217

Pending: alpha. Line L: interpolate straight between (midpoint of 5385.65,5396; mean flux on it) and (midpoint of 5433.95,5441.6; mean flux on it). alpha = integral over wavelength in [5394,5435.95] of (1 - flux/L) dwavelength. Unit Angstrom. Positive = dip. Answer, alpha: 1.7 Angstrom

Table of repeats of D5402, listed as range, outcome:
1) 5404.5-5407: 212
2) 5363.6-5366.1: 258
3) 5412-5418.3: 241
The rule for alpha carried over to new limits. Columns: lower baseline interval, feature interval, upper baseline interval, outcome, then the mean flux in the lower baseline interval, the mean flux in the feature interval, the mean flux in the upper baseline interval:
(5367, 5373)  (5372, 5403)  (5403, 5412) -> -3.17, 222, 243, 219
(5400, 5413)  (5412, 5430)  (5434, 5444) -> -0.47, 221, 247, 265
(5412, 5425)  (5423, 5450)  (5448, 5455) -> -1.08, 245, 254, 243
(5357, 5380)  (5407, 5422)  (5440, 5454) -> 0.75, 249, 239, 252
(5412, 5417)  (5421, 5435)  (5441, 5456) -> -0.23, 244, 250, 249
